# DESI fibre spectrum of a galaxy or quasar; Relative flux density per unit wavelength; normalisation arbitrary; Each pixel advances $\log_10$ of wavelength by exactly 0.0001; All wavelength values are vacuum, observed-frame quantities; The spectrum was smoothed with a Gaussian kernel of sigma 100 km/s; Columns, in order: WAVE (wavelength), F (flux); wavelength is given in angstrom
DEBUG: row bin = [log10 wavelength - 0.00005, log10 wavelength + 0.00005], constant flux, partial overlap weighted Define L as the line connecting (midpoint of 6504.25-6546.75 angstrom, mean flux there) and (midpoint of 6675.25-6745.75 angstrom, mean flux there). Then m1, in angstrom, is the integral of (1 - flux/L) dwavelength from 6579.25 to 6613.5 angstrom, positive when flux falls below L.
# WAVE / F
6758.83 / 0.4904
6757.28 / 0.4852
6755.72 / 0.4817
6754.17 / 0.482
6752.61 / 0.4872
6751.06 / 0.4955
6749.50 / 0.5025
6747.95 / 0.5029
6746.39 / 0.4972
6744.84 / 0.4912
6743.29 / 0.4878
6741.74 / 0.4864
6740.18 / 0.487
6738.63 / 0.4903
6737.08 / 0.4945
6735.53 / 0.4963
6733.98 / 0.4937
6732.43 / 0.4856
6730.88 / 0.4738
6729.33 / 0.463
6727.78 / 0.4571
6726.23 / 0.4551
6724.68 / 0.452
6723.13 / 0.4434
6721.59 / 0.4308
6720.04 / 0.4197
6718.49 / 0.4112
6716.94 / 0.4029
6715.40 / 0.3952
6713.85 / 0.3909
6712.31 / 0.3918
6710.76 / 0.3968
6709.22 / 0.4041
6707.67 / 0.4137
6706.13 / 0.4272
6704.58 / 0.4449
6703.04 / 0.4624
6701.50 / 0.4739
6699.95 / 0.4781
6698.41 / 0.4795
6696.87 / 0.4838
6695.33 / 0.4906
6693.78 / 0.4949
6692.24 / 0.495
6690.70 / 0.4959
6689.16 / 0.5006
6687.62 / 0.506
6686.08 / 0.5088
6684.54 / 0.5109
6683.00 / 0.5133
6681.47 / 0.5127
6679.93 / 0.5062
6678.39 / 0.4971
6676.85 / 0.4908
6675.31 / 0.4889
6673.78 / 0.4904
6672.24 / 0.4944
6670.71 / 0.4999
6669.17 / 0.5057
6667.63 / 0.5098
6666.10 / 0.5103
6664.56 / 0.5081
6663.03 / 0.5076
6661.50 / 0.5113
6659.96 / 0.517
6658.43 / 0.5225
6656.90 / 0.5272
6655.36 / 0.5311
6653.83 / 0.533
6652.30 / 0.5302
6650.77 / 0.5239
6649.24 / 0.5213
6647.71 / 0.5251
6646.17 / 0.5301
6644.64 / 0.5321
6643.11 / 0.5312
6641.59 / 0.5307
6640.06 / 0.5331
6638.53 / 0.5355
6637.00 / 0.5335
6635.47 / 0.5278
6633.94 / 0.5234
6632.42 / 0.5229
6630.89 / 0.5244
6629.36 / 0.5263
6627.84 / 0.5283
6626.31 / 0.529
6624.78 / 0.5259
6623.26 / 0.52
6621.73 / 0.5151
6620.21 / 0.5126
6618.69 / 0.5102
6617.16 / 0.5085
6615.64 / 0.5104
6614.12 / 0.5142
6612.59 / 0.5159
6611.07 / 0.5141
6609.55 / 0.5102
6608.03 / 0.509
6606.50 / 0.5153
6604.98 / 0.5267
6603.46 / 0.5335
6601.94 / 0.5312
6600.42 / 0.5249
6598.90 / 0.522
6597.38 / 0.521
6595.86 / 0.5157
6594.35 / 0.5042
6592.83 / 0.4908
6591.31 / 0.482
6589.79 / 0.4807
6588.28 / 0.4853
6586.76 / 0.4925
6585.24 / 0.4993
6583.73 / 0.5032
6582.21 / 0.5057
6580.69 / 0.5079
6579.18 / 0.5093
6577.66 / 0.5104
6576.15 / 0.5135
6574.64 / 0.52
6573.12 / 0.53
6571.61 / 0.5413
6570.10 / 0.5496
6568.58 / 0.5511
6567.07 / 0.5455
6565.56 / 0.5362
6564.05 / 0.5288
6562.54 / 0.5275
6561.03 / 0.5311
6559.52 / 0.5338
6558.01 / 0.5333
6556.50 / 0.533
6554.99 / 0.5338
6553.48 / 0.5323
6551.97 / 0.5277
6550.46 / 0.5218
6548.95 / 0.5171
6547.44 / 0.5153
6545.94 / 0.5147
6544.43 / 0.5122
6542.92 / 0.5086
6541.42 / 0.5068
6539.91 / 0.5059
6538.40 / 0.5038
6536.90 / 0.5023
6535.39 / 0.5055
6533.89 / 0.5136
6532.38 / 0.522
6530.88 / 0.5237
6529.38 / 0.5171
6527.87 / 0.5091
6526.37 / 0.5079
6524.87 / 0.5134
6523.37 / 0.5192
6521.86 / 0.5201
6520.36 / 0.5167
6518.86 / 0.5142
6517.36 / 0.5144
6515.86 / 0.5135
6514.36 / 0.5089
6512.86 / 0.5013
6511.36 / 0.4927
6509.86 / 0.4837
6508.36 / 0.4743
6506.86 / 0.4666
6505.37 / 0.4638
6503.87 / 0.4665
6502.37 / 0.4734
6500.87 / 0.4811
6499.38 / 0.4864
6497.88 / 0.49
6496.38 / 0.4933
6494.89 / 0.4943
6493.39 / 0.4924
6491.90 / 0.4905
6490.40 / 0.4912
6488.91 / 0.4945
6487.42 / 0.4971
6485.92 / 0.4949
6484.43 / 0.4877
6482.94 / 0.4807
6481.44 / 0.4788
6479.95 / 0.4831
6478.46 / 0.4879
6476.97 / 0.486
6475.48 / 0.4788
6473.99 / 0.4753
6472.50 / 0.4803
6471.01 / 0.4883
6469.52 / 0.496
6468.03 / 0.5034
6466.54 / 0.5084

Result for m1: -1.3 angstrom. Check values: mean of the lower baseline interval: 0.505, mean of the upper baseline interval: 0.467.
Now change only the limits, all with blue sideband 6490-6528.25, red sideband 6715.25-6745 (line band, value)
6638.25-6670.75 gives -3.35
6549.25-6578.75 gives -2.68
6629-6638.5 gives -1.01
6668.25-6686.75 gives -1.26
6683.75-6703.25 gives -1.02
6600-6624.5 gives -1.91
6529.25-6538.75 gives -0.41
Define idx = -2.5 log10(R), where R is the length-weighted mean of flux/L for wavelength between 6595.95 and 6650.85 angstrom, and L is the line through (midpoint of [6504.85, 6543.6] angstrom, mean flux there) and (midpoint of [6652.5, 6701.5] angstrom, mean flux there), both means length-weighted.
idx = -0.04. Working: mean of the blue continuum 0.505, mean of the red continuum 0.504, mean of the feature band 0.523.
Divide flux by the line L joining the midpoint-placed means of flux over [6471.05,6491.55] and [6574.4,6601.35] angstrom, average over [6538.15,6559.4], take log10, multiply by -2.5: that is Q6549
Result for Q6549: -0.046 mag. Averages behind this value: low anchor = 0.486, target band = 0.52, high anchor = 0.505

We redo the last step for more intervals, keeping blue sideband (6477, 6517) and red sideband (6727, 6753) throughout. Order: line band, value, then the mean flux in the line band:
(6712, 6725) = 0.175 mag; 0.415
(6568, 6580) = -0.086 mag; 0.528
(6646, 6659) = -0.084 mag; 0.527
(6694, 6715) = 0.108 mag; 0.442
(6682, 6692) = -0.040 mag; 0.506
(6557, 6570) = -0.104 mag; 0.537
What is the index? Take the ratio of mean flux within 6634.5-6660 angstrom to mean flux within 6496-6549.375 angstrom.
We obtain 1.1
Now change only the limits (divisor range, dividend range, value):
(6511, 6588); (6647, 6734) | 0.92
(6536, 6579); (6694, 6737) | 0.85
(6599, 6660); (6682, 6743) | 0.88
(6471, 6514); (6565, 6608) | 1.06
